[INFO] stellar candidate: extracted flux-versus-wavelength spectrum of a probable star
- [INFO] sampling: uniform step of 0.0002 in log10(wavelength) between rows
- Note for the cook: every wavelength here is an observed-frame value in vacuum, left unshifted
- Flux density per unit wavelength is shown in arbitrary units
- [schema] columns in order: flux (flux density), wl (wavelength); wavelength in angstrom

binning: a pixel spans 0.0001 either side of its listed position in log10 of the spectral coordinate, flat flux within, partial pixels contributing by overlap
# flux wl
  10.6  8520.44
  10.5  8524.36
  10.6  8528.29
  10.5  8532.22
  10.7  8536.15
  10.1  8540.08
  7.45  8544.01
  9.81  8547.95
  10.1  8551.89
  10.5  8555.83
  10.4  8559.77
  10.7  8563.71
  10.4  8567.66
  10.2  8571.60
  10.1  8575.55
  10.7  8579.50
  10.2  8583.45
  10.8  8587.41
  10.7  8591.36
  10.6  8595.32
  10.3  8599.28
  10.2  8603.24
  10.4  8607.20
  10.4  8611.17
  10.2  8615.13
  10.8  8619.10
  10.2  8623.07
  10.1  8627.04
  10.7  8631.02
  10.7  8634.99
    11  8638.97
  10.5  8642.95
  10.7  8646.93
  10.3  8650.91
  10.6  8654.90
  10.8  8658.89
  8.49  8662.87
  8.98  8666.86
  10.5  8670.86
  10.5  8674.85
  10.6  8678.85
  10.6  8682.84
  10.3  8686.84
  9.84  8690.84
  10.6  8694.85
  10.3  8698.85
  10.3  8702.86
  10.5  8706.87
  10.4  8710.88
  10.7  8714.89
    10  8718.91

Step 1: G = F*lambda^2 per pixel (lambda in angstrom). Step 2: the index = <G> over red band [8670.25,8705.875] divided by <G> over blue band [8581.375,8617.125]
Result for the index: 1.0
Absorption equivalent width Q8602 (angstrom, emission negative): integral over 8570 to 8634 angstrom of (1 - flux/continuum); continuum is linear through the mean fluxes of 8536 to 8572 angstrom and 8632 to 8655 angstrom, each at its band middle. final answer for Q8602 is -0.5 angstrom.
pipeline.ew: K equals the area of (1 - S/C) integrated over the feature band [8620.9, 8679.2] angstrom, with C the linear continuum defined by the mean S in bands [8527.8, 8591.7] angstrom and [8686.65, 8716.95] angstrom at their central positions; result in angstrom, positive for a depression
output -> 0.0 angstrom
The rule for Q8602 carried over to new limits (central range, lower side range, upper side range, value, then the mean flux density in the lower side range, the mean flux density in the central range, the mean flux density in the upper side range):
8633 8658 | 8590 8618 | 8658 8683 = -1.2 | 10.4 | 10.6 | 10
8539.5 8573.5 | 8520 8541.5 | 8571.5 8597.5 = 1.7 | 10.5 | 9.96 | 10.5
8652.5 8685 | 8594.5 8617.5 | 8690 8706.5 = 0.6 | 10.3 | 10.1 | 10.3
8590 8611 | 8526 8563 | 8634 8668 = -0.6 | 10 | 10.4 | 10.2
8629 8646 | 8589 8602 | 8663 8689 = -0.7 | 10.5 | 10.7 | 10.1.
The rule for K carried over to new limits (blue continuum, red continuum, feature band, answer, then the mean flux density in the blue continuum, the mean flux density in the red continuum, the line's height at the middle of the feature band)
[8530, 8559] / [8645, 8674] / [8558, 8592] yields -1.7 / 9.91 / 10.1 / 9.95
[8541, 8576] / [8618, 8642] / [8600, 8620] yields 0.1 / 9.96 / 10.6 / 10.4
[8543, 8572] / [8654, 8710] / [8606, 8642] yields -1.4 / 10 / 10.2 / 10.1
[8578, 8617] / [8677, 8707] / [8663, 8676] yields 0.8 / 10.4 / 10.4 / 10.4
